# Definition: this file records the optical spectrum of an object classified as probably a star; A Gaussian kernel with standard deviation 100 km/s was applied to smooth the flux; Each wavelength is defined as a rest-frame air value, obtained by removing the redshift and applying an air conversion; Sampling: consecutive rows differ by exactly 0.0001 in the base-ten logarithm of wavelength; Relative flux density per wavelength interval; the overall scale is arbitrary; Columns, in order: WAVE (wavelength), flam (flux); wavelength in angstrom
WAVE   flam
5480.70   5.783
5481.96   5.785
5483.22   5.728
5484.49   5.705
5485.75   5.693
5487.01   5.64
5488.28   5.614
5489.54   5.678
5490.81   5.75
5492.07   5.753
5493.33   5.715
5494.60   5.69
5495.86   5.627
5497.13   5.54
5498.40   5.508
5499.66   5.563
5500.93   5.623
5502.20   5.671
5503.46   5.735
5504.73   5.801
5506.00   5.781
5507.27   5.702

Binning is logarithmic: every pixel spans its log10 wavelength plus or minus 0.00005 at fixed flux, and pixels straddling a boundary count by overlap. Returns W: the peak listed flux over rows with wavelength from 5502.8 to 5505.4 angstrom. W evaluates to 5.801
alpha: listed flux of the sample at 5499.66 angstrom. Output 5.563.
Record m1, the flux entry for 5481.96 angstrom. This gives 5.785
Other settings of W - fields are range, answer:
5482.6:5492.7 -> 5.753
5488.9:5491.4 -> 5.75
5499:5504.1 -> 5.735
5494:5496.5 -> 5.69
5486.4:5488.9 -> 5.64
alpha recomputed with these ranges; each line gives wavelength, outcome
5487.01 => 5.64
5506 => 5.781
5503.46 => 5.735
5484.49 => 5.705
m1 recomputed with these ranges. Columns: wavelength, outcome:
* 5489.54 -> 5.678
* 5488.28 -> 5.614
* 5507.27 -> 5.702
